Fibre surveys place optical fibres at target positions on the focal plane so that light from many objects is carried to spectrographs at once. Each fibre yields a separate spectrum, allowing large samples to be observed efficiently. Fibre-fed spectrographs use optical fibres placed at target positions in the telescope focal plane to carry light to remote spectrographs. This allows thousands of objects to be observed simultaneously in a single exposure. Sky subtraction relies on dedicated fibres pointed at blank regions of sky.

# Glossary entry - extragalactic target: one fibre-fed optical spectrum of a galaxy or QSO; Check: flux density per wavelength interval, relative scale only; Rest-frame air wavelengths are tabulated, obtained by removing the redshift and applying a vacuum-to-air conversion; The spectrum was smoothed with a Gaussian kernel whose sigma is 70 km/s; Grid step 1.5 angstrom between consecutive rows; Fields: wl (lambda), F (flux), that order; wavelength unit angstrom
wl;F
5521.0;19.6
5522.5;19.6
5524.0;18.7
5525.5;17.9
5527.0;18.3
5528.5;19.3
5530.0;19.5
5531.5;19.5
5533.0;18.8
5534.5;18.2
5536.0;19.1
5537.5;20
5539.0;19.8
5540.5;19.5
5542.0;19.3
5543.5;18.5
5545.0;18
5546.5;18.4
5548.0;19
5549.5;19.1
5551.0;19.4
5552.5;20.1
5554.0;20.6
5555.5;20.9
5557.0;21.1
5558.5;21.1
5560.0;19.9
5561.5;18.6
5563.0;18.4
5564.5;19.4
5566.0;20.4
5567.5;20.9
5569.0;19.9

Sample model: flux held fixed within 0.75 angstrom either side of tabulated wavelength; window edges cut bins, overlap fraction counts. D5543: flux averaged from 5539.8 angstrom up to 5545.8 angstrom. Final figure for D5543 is 18.8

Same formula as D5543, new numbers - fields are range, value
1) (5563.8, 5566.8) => 19.9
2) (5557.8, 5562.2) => 19.9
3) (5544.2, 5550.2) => 18.6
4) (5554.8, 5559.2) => 21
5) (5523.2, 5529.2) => 18.6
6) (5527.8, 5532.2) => 19.4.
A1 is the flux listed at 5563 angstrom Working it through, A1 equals 18.4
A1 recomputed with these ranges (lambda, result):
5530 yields 19.5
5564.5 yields 19.4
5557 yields 21.1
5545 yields 18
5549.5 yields 19.1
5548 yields 19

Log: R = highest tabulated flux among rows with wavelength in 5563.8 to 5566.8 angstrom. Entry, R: 20.4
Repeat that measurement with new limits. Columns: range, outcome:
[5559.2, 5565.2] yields 19.9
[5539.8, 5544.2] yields 19.5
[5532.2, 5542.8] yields 20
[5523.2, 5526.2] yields 18.7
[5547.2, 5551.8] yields 19.4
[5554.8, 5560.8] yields 21.1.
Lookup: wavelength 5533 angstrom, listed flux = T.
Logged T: 18.8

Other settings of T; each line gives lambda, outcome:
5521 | 19.6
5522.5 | 19.6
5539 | 19.8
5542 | 19.3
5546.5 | 18.4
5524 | 18.7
